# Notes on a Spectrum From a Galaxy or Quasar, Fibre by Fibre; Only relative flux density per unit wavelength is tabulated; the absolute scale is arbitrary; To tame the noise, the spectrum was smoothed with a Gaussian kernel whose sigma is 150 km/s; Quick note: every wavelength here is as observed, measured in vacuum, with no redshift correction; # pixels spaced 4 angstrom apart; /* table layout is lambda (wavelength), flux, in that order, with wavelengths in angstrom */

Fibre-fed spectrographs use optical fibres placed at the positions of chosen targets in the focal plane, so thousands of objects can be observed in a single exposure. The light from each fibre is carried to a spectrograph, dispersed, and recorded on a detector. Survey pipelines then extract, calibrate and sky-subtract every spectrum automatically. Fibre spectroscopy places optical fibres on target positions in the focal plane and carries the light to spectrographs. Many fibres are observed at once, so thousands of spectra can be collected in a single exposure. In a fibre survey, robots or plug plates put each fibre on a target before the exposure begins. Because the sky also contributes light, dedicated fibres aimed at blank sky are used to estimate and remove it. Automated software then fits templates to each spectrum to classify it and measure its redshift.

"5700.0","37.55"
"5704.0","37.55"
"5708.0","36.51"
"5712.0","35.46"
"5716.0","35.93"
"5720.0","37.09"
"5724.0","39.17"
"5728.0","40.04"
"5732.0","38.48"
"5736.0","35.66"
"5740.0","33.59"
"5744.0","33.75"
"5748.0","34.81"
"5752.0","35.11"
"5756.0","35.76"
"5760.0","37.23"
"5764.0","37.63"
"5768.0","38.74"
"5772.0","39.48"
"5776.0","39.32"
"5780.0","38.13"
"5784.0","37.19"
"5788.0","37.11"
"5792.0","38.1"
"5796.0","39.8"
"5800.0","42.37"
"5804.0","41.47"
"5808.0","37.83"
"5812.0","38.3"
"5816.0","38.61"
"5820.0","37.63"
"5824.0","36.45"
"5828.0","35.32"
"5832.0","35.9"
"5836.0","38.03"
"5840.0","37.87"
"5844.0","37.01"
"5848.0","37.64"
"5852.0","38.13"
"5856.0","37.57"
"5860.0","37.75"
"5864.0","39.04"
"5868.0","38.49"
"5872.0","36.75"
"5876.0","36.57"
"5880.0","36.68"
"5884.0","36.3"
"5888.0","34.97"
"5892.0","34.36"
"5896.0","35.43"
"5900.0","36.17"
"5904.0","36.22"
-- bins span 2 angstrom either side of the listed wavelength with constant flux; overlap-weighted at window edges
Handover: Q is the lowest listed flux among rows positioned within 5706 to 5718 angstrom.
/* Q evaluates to 35.46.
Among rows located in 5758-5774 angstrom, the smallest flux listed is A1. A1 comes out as 37.23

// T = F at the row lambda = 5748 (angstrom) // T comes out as 34.81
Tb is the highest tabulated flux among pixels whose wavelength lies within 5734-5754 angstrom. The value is 35.66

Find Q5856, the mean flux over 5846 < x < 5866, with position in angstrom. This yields 38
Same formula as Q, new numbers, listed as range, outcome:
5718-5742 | 33.59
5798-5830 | 35.32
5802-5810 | 37.83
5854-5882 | 36.57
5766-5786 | 37.19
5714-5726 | 35.93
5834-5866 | 37.01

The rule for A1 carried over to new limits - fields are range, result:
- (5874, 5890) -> 34.97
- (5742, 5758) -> 33.75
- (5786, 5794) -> 37.11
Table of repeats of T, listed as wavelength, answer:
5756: 35.76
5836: 38.03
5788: 37.11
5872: 36.75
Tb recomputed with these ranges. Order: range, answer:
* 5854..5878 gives 39.04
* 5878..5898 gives 36.68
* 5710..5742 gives 40.04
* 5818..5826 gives 37.63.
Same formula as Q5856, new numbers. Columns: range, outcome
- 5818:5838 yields 36.7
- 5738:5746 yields 33.7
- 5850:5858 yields 37.9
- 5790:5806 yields 40.4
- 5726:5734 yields 39.3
